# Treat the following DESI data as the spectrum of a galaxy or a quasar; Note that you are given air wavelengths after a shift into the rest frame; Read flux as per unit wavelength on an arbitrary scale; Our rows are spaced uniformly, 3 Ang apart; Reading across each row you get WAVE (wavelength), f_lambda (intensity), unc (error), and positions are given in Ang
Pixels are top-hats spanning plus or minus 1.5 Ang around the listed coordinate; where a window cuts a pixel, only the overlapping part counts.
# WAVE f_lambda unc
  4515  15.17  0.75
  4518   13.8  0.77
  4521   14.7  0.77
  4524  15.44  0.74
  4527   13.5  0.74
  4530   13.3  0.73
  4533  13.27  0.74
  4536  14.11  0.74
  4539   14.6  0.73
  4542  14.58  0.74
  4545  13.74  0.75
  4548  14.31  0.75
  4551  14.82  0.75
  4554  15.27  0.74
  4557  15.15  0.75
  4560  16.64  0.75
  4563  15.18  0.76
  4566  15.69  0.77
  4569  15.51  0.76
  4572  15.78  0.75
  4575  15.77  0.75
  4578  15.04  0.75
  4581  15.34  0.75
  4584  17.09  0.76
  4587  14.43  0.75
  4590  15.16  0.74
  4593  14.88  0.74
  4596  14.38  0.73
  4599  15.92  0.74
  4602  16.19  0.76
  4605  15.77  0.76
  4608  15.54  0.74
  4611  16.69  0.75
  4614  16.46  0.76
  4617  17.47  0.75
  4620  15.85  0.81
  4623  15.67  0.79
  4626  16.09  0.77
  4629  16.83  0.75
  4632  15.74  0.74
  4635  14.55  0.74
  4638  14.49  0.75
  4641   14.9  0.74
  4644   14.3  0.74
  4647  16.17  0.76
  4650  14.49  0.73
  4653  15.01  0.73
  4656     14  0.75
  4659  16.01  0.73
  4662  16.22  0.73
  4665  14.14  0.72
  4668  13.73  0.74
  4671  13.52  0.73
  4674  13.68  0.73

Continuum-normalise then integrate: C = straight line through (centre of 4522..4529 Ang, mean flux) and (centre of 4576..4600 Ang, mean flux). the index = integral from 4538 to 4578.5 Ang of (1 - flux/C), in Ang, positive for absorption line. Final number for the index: -0.8 Ang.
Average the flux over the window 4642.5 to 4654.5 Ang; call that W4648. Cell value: 15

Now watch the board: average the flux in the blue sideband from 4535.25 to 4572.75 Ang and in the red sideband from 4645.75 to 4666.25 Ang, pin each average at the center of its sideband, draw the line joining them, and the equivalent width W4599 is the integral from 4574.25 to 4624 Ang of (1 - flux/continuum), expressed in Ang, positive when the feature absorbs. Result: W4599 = -2.2 Ang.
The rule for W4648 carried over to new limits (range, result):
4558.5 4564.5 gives 15.9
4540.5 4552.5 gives 14.4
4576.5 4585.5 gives 15.8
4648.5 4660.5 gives 14.9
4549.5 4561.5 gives 15.5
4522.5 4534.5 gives 13.9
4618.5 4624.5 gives 15.8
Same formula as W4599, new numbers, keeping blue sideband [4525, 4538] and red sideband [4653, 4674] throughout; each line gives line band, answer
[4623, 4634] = -1.3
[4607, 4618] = -1.8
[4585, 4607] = -1.9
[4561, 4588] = -3.1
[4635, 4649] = -0.5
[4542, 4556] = -0.8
